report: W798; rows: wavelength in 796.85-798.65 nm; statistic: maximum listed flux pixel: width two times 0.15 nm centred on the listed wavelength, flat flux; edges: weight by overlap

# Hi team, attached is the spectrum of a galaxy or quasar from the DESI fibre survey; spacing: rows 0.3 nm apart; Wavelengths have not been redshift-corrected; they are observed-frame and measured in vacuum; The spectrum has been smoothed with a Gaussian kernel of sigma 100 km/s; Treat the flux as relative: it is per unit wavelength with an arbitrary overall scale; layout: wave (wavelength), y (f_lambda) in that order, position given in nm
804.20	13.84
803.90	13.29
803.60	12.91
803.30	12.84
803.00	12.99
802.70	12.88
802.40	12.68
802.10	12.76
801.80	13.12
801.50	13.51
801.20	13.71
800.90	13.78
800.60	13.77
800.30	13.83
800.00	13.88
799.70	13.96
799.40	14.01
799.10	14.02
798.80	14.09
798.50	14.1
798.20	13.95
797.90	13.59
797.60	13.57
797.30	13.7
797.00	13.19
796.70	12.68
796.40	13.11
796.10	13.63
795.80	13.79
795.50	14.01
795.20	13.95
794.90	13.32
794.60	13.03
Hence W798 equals 14.1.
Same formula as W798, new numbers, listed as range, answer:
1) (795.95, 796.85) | 13.63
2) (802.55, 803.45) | 12.99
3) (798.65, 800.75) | 14.09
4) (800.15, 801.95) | 13.83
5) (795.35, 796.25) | 14.01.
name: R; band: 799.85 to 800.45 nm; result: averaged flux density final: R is 13.9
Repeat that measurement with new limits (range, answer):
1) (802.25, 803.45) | 12.8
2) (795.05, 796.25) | 13.8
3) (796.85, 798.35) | 13.6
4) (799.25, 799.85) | 14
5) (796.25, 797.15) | 13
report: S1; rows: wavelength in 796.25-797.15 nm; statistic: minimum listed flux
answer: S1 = 12.68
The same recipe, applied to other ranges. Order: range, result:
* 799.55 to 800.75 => 13.77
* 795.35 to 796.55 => 13.11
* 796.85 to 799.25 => 13.19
